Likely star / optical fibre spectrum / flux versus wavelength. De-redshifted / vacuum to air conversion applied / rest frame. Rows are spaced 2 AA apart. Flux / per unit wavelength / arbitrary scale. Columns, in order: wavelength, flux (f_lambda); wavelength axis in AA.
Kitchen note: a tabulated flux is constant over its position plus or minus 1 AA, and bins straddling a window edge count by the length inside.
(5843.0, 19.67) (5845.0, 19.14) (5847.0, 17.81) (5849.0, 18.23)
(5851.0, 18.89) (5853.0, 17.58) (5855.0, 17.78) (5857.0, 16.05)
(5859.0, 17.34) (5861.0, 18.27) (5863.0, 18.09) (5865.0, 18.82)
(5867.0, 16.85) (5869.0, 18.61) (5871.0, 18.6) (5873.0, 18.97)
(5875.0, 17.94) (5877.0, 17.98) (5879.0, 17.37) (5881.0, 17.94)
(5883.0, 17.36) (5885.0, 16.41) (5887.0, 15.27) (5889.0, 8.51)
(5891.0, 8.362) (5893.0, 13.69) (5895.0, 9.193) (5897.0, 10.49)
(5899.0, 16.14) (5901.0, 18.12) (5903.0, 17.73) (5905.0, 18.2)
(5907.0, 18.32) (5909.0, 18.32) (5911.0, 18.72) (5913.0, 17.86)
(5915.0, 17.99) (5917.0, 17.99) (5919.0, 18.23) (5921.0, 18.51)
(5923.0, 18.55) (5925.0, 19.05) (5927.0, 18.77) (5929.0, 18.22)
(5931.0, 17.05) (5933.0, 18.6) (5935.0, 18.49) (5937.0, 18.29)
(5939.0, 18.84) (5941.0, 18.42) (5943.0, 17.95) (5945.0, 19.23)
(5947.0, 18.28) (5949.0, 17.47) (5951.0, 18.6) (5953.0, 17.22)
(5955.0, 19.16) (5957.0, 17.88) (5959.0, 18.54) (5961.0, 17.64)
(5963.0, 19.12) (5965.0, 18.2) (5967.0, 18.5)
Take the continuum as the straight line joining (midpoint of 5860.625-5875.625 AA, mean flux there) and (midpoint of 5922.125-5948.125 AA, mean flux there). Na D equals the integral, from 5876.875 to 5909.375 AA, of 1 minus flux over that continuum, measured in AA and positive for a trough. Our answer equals 5.7 AA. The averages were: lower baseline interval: 18.3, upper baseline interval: 18.4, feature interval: 15.1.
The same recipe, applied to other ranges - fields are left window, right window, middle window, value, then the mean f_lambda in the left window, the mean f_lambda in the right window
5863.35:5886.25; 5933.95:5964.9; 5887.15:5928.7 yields 4.45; 17.9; 18.3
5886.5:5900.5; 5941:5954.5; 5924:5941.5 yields -2.16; 11.8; 18.2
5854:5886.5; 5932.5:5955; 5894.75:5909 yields 1.59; 17.7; 18.3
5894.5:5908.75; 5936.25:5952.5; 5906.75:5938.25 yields -2.35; 15.8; 18.4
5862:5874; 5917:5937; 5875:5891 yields 2.47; 18.3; 18.4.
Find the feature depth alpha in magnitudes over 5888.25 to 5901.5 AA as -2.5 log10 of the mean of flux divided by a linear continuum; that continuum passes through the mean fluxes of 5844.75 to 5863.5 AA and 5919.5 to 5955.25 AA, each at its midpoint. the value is 0.455 mag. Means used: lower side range 17.9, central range 11.9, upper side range 18.4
